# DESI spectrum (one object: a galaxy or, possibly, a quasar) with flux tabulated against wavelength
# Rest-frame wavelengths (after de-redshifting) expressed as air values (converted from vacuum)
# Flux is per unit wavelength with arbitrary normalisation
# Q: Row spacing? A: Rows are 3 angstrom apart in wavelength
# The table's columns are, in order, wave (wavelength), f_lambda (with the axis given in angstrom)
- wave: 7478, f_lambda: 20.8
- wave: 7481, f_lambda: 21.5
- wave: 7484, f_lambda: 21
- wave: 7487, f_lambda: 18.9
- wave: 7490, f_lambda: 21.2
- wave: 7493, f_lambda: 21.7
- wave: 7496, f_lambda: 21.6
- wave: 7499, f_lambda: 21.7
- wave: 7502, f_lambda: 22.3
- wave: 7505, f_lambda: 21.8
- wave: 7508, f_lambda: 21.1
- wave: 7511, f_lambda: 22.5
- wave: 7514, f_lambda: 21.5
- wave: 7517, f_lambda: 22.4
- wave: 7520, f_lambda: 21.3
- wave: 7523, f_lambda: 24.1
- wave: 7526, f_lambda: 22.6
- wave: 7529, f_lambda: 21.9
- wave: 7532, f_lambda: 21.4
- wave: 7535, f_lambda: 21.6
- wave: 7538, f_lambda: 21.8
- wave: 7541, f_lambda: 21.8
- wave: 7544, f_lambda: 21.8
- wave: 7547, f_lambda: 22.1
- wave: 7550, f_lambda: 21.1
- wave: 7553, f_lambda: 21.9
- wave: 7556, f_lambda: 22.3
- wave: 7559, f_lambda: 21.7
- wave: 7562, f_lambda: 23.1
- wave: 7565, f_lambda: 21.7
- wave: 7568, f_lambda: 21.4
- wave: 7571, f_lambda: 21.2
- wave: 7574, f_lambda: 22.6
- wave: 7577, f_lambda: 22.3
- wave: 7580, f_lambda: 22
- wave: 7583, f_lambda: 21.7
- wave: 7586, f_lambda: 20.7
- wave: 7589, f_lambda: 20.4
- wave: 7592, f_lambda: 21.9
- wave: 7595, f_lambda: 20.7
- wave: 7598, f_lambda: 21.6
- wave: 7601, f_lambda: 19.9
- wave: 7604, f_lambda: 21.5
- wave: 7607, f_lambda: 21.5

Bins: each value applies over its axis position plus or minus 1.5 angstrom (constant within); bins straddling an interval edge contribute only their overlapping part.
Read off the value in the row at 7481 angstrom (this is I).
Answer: 21.5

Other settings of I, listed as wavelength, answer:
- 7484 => 21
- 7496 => 21.6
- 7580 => 22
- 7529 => 21.9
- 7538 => 21.8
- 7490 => 21.2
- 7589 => 20.4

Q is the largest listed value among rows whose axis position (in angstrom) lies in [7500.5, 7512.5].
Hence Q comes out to 22.5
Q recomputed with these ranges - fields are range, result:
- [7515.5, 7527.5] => 24.1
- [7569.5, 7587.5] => 22.6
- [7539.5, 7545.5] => 21.8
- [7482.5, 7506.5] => 22.3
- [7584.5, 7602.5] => 21.9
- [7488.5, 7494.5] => 21.7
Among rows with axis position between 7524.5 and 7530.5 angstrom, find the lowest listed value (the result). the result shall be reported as 21.9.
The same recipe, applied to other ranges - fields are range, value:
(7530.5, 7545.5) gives 21.4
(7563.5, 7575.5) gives 21.2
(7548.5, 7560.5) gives 21.1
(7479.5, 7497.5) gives 18.9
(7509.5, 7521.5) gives 21.3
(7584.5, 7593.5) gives 20.4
